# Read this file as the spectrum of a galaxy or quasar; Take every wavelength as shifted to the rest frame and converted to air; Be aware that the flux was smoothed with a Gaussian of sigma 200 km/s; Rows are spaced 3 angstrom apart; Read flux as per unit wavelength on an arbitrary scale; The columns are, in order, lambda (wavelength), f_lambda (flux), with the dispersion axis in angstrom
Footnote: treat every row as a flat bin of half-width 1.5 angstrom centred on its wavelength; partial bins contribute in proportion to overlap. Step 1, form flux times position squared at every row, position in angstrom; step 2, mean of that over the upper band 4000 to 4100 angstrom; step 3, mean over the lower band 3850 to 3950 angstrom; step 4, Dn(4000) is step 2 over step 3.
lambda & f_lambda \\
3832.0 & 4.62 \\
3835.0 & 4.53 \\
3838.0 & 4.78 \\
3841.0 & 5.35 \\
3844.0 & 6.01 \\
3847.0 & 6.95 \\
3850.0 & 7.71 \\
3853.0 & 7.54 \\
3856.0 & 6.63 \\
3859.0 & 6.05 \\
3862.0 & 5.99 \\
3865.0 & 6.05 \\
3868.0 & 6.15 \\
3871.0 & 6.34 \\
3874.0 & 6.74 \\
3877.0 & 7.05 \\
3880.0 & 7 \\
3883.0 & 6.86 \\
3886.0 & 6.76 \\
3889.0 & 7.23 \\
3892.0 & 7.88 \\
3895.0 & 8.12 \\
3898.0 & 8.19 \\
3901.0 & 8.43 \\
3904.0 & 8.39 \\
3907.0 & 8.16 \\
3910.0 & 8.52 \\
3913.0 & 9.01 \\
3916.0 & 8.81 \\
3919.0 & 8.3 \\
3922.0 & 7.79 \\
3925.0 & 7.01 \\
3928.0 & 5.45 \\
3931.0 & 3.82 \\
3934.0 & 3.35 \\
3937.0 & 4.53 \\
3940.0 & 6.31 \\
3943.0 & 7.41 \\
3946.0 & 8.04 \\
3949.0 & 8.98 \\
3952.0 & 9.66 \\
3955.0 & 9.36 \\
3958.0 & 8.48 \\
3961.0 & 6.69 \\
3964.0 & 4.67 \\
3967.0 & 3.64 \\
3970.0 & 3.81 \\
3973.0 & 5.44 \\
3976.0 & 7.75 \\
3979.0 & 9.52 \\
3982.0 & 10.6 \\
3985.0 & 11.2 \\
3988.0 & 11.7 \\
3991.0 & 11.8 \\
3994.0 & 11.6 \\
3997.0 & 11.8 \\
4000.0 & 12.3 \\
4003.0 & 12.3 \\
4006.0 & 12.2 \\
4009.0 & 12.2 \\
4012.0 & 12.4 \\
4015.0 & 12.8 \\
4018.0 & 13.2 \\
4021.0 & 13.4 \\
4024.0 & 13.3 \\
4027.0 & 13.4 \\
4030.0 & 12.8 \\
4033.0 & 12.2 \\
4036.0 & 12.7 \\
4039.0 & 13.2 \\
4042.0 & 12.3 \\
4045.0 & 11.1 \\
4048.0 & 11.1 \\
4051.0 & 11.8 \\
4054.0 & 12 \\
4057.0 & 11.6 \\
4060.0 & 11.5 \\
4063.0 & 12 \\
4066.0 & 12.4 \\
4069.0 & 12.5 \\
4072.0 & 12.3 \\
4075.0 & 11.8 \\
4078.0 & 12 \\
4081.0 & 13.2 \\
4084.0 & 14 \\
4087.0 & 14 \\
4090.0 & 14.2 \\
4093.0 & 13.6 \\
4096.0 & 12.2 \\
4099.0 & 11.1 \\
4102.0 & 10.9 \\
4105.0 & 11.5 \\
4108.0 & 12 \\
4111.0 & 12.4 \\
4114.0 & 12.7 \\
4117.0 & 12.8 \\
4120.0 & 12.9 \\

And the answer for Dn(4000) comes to 1.9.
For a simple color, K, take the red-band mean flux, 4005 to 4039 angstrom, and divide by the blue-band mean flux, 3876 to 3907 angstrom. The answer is 1.68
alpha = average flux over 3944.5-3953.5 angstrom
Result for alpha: 8.89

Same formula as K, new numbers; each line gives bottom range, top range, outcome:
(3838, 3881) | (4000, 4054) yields 1.93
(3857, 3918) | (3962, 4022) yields 1.38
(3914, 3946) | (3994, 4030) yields 1.97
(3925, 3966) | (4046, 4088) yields 1.84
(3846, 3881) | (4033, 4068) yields 1.80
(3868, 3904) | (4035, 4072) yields 1.64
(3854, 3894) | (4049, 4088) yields 1.84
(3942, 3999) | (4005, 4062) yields 1.44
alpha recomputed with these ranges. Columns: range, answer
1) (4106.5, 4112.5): 12.2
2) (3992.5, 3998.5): 11.7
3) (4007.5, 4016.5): 12.5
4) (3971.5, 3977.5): 6.59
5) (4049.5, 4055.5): 11.9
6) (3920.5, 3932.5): 6.02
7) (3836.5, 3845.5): 5.38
